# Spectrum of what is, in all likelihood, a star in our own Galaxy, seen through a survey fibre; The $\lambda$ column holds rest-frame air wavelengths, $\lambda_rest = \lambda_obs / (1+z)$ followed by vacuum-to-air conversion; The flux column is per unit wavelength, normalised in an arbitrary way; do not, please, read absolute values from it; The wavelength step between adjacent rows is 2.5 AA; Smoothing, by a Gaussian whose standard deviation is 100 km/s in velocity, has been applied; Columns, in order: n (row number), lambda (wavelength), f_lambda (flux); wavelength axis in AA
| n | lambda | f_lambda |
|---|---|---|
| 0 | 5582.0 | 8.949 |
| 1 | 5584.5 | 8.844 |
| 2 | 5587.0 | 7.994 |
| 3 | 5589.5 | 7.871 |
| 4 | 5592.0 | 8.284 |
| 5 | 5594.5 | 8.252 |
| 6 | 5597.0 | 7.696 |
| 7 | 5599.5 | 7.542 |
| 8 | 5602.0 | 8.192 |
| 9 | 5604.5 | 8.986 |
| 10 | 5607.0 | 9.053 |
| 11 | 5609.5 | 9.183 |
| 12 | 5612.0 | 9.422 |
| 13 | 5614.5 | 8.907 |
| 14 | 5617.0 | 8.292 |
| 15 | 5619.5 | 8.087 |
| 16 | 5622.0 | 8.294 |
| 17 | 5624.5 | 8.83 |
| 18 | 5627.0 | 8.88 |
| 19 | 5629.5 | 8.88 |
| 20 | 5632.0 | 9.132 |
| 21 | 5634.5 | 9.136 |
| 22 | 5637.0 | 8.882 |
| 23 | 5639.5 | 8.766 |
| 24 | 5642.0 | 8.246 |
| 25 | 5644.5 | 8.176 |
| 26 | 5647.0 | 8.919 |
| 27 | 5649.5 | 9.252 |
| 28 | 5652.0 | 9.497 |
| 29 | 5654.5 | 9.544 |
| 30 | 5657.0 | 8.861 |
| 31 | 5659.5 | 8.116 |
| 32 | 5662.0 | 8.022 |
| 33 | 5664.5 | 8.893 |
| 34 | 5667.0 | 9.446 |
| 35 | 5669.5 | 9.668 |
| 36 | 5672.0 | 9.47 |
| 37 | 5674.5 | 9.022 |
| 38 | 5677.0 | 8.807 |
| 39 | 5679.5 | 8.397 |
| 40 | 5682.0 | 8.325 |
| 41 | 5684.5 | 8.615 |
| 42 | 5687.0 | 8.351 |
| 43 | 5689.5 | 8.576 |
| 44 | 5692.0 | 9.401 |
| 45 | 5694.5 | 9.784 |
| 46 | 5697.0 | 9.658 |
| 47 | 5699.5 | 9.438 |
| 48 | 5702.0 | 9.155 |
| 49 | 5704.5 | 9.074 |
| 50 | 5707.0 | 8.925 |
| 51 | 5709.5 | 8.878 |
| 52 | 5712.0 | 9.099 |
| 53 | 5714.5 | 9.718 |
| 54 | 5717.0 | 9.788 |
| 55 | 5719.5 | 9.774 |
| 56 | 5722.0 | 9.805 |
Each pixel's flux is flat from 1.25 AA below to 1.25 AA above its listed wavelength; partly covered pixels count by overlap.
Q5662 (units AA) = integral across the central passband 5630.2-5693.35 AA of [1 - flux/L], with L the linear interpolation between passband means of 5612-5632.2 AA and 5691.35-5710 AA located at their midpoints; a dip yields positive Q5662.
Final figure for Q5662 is 0.9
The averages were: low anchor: 8.69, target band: 8.86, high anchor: 9.3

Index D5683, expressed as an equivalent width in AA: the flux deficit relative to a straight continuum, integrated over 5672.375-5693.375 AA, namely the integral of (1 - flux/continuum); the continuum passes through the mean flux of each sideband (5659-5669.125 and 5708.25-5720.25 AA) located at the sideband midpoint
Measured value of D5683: 0.7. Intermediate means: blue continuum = 8.75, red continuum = 9.44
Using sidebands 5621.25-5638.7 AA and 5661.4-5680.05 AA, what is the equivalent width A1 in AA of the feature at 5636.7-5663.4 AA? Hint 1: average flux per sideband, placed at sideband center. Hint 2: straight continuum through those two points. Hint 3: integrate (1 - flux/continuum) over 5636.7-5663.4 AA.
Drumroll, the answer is 0.6 AA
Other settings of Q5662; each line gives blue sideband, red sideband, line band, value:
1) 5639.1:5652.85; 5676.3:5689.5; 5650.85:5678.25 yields -1.2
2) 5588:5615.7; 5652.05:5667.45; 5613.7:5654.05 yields -0.4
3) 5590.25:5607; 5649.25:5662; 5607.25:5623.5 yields -0.6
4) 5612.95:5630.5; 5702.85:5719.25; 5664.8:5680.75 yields -0.2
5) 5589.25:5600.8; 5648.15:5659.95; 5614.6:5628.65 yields -0.1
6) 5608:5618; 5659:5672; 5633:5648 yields 0.4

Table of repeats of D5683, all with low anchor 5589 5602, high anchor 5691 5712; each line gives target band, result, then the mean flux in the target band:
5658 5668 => 0.2 AA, 8.6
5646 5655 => -0.7 AA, 9.29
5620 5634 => -0.7 AA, 8.78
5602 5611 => -1.0 AA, 8.96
